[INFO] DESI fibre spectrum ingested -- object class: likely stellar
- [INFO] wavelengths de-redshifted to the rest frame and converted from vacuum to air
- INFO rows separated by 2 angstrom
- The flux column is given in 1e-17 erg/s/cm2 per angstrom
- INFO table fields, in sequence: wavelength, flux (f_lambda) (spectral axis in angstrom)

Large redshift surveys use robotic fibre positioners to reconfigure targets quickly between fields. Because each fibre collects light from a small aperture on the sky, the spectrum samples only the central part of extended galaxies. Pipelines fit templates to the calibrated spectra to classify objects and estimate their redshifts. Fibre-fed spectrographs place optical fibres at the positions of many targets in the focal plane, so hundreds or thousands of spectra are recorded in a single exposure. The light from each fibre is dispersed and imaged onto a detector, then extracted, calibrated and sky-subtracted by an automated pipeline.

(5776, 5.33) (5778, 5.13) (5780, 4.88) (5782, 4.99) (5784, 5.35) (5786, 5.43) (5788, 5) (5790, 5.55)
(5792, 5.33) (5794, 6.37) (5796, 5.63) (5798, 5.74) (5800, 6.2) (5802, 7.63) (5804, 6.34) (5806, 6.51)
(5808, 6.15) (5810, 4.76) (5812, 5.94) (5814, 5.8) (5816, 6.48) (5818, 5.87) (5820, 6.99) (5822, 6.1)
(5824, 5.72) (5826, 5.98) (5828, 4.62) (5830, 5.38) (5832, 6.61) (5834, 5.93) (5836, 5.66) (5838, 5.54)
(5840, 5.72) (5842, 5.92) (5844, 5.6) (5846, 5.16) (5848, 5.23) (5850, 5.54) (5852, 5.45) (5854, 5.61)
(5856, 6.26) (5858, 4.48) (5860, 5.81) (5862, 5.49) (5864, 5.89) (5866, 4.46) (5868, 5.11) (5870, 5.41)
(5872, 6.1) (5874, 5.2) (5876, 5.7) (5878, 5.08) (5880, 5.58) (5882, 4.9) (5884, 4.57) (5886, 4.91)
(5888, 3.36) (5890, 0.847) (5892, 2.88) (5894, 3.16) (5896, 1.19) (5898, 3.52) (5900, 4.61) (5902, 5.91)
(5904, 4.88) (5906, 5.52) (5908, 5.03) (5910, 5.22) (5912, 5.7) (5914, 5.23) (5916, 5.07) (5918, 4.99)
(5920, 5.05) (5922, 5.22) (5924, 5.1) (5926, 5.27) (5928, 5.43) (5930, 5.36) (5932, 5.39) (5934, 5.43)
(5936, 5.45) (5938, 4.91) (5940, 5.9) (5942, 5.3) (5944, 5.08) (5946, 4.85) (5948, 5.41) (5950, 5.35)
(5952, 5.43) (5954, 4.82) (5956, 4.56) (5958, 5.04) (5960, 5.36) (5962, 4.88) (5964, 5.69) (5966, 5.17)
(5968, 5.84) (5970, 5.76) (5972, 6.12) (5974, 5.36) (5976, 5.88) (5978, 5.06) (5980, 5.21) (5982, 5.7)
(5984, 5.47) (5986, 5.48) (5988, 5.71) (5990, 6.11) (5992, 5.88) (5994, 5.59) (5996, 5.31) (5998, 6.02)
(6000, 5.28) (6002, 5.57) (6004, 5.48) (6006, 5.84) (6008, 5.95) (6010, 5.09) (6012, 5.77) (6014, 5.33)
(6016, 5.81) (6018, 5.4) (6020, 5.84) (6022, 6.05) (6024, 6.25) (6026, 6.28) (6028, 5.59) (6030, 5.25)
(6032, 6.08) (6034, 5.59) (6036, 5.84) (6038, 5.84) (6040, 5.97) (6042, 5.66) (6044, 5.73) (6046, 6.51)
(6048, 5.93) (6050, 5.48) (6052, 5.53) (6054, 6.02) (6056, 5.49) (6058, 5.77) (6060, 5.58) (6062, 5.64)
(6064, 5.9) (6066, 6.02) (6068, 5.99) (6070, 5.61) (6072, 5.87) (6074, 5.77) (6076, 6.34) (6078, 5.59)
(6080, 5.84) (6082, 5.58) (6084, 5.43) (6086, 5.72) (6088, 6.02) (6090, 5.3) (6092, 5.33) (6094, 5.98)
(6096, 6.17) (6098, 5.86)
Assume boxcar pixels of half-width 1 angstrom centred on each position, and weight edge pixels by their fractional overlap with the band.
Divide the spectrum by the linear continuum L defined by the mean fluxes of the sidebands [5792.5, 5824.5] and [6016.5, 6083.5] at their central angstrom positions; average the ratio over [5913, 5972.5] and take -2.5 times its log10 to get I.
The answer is 0.13 mag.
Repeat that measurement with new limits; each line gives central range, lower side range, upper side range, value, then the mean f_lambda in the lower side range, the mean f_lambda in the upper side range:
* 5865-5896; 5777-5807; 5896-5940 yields 0.205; 5.74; 5.08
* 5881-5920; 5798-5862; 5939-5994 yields 0.288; 5.83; 5.43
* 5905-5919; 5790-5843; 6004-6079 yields 0.123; 5.95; 5.79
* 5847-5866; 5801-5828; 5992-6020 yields 0.100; 6.12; 5.59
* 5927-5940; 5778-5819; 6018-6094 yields 0.080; 5.78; 5.79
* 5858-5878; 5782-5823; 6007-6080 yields 0.096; 5.93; 5.79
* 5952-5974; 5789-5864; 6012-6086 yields 0.091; 5.81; 5.79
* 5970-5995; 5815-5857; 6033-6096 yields 0.027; 5.78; 5.78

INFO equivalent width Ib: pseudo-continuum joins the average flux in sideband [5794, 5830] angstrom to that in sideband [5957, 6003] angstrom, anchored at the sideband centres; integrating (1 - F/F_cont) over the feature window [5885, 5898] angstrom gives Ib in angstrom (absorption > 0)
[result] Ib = 6.8 angstrom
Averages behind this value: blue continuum 6.02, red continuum 5.54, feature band 2.79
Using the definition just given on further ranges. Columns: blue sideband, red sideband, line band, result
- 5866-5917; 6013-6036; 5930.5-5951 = -1.16 angstrom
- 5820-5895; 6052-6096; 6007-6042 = -0.82 angstrom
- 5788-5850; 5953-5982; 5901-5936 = 1.48 angstrom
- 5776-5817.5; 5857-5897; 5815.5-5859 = -4.98 angstrom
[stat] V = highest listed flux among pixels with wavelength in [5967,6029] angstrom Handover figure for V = 6.28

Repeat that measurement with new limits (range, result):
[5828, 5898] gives 6.61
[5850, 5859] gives 6.26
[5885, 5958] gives 5.91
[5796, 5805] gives 7.63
